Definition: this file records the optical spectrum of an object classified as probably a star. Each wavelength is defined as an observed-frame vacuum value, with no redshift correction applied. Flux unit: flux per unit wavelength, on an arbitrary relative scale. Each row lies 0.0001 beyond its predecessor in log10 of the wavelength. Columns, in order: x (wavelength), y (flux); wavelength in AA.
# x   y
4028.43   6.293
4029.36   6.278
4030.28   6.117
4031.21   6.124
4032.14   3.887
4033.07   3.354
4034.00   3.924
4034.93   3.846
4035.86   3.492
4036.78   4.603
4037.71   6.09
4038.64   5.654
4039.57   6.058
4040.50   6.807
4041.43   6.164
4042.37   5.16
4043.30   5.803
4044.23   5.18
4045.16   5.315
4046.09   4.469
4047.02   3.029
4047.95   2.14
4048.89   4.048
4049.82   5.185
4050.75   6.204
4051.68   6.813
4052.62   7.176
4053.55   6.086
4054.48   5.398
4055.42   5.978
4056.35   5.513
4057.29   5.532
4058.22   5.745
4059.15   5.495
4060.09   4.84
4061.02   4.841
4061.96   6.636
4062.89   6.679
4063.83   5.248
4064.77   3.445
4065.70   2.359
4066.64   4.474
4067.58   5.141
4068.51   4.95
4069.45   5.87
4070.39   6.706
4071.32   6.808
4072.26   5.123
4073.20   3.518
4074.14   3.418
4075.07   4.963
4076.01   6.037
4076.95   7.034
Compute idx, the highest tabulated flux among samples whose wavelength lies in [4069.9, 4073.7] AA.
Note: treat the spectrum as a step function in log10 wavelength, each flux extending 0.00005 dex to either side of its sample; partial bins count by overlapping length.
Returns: 6.808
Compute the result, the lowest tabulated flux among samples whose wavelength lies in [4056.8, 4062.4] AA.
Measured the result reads 4.84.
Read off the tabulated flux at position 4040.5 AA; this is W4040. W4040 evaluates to 6.807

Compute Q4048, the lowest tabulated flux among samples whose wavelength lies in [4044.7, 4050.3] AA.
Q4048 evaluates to 2.14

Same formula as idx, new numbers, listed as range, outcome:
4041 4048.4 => 6.164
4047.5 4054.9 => 7.176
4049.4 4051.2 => 6.204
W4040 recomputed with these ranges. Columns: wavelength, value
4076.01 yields 6.037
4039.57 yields 6.058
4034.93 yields 3.846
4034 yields 3.924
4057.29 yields 5.532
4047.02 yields 3.029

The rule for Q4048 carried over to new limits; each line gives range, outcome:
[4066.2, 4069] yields 4.474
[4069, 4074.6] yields 3.418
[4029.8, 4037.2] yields 3.354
